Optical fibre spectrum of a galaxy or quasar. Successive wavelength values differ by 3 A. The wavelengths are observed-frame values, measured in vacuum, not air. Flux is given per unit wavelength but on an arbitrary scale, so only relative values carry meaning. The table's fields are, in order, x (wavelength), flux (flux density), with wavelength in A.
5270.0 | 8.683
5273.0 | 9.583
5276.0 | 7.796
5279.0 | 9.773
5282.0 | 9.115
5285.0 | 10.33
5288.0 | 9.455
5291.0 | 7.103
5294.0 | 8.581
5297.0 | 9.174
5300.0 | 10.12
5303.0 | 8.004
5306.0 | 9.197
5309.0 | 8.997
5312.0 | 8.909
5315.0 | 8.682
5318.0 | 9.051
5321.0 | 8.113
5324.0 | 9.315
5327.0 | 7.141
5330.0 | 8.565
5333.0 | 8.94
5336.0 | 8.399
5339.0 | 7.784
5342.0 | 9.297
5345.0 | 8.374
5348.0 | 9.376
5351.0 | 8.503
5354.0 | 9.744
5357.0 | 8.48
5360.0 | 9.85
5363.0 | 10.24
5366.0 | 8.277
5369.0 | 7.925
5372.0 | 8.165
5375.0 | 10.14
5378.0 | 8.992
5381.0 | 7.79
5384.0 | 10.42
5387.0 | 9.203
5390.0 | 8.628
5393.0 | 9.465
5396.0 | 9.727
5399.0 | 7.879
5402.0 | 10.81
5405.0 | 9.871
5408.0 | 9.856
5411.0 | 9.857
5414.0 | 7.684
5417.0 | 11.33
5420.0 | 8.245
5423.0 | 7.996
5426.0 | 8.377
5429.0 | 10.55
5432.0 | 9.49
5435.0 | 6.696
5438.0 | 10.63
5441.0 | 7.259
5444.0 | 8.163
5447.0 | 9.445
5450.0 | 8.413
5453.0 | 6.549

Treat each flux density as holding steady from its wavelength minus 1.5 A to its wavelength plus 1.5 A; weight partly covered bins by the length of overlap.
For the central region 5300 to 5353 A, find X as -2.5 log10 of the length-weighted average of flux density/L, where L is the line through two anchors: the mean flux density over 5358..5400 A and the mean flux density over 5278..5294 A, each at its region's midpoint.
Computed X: 0.05 mag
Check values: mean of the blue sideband 9.08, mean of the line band 8.68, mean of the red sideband 9.06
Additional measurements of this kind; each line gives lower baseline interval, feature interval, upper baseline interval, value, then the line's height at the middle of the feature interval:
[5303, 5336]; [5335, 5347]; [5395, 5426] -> 0.04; 8.79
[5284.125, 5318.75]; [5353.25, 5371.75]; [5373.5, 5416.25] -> 0.02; 9.2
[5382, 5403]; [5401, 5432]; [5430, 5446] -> -0.06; 8.94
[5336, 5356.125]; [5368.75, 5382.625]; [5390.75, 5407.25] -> 0.06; 9.2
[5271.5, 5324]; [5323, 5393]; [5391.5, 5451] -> 0.02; 9.02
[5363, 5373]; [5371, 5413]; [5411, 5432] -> -0.07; 8.74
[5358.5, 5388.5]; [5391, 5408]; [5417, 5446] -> -0.07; 8.95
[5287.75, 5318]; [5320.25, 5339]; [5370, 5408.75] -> 0.07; 8.95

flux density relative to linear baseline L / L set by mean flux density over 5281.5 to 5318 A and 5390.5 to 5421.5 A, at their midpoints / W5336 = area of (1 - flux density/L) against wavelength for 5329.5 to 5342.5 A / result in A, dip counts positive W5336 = 0.8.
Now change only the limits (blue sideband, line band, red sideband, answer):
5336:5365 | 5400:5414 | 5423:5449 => -1.4 A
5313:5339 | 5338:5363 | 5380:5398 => -0.7 A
